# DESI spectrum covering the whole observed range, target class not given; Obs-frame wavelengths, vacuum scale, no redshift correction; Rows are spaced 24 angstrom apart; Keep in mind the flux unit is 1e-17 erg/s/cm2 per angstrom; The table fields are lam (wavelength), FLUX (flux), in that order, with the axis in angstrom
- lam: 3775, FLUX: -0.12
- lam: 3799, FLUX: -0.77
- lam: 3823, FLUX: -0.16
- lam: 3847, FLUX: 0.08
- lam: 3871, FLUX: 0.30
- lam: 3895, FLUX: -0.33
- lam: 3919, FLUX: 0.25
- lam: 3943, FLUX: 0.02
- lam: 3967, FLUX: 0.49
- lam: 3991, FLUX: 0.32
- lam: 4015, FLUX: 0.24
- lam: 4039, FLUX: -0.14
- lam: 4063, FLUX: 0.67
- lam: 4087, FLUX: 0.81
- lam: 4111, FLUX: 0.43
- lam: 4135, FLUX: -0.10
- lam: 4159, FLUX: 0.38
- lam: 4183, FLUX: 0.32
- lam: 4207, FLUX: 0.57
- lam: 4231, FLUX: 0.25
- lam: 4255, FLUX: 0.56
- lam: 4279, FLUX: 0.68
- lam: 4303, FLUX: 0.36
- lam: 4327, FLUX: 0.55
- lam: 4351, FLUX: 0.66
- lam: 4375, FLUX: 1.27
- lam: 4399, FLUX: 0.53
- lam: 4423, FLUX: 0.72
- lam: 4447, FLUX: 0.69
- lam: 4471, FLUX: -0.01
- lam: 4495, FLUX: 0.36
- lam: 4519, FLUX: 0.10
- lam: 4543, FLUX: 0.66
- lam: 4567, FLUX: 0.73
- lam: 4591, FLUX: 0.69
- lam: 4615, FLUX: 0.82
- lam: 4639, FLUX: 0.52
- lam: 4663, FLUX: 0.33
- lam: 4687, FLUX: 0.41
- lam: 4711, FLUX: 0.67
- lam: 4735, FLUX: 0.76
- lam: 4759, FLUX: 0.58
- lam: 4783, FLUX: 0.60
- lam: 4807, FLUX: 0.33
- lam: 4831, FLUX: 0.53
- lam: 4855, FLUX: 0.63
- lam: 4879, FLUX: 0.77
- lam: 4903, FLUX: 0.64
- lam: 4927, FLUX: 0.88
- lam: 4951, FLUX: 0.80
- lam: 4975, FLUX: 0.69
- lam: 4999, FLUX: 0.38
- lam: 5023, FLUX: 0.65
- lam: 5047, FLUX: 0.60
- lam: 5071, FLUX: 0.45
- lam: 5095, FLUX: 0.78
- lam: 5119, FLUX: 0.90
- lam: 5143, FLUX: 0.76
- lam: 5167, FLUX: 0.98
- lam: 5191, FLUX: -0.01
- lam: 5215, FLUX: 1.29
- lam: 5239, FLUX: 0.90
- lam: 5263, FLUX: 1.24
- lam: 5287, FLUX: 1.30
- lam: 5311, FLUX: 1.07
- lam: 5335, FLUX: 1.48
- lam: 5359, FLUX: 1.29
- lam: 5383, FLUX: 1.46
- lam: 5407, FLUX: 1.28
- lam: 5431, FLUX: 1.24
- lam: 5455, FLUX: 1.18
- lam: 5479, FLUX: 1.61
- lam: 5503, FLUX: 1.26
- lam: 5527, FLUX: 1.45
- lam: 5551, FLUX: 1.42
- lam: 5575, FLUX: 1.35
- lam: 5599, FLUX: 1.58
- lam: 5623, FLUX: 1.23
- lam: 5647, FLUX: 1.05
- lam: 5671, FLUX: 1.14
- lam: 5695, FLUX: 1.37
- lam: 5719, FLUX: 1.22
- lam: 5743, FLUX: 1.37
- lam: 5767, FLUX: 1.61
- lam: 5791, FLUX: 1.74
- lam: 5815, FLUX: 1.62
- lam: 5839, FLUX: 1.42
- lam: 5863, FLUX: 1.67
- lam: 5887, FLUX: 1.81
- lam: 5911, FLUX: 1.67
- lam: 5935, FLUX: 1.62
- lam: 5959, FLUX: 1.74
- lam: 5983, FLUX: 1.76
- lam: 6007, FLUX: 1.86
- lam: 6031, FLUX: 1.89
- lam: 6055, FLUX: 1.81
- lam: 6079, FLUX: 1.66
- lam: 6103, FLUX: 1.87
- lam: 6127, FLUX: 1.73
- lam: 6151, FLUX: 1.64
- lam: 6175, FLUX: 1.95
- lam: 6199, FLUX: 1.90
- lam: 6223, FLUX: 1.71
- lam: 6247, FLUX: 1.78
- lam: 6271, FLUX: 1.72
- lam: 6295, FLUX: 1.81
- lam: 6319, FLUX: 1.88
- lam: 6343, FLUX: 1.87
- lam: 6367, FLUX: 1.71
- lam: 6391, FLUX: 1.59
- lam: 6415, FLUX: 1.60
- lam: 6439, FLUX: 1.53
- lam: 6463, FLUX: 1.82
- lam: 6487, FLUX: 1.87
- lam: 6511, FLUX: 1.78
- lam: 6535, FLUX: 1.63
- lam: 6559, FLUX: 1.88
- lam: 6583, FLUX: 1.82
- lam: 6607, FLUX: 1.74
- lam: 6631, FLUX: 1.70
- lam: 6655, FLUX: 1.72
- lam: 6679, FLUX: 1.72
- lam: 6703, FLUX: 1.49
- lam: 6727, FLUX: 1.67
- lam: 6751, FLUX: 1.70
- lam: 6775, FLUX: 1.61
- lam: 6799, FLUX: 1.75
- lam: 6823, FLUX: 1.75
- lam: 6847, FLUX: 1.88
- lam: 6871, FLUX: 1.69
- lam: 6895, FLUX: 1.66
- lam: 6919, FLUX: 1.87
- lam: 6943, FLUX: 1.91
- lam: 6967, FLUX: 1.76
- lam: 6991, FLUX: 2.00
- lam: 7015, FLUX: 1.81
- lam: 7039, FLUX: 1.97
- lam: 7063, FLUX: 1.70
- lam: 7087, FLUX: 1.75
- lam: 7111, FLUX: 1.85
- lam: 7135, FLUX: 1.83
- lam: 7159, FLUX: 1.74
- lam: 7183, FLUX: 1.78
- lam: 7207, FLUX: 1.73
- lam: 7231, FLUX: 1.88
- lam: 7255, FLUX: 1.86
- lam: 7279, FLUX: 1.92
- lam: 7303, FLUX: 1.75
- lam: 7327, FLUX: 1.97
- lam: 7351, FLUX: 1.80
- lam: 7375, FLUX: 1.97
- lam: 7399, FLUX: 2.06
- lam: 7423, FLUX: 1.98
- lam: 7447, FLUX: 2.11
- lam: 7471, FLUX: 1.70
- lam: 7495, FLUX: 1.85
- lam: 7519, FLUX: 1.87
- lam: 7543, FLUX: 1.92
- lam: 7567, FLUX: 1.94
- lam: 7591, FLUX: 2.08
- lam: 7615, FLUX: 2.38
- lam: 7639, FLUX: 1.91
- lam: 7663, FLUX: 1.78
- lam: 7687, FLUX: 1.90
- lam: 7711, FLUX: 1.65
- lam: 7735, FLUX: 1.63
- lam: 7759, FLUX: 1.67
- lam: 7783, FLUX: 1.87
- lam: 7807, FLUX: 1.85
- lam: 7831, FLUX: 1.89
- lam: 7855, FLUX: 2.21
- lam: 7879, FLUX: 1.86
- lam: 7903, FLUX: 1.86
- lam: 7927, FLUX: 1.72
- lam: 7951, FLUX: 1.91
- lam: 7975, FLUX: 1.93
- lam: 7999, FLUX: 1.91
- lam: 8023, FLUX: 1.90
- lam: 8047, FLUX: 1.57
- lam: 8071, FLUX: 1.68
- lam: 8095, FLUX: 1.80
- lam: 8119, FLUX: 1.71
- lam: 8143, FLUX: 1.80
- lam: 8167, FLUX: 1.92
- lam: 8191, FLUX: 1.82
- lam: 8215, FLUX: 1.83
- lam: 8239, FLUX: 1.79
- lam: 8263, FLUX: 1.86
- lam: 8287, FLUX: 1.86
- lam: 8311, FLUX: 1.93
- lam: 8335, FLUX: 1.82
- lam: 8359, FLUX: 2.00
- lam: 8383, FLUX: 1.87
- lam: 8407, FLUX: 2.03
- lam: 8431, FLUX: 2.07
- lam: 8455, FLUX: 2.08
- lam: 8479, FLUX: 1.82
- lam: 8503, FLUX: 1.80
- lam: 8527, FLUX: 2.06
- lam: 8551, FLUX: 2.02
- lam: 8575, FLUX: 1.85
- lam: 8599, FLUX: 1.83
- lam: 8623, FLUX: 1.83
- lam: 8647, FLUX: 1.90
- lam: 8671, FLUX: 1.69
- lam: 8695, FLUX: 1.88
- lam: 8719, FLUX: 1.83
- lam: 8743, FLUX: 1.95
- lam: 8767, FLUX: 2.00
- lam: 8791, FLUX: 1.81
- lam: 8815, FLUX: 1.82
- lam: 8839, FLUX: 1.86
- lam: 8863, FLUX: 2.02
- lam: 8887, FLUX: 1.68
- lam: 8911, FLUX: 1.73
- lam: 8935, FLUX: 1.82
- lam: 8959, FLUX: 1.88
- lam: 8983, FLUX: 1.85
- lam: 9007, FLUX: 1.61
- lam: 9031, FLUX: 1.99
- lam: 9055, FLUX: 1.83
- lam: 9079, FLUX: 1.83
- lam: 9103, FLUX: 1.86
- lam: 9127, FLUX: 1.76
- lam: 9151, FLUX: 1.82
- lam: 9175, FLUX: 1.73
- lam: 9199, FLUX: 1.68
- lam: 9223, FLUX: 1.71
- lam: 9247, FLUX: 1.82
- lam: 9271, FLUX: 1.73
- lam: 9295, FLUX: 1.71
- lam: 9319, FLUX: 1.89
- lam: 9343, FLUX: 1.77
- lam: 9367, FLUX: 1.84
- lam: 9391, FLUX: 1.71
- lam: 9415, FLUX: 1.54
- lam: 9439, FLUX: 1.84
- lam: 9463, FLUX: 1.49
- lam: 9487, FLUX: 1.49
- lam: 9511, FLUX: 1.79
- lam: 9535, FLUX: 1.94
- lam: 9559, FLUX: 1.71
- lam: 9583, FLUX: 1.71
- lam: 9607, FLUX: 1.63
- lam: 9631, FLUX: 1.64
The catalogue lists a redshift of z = 0.308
